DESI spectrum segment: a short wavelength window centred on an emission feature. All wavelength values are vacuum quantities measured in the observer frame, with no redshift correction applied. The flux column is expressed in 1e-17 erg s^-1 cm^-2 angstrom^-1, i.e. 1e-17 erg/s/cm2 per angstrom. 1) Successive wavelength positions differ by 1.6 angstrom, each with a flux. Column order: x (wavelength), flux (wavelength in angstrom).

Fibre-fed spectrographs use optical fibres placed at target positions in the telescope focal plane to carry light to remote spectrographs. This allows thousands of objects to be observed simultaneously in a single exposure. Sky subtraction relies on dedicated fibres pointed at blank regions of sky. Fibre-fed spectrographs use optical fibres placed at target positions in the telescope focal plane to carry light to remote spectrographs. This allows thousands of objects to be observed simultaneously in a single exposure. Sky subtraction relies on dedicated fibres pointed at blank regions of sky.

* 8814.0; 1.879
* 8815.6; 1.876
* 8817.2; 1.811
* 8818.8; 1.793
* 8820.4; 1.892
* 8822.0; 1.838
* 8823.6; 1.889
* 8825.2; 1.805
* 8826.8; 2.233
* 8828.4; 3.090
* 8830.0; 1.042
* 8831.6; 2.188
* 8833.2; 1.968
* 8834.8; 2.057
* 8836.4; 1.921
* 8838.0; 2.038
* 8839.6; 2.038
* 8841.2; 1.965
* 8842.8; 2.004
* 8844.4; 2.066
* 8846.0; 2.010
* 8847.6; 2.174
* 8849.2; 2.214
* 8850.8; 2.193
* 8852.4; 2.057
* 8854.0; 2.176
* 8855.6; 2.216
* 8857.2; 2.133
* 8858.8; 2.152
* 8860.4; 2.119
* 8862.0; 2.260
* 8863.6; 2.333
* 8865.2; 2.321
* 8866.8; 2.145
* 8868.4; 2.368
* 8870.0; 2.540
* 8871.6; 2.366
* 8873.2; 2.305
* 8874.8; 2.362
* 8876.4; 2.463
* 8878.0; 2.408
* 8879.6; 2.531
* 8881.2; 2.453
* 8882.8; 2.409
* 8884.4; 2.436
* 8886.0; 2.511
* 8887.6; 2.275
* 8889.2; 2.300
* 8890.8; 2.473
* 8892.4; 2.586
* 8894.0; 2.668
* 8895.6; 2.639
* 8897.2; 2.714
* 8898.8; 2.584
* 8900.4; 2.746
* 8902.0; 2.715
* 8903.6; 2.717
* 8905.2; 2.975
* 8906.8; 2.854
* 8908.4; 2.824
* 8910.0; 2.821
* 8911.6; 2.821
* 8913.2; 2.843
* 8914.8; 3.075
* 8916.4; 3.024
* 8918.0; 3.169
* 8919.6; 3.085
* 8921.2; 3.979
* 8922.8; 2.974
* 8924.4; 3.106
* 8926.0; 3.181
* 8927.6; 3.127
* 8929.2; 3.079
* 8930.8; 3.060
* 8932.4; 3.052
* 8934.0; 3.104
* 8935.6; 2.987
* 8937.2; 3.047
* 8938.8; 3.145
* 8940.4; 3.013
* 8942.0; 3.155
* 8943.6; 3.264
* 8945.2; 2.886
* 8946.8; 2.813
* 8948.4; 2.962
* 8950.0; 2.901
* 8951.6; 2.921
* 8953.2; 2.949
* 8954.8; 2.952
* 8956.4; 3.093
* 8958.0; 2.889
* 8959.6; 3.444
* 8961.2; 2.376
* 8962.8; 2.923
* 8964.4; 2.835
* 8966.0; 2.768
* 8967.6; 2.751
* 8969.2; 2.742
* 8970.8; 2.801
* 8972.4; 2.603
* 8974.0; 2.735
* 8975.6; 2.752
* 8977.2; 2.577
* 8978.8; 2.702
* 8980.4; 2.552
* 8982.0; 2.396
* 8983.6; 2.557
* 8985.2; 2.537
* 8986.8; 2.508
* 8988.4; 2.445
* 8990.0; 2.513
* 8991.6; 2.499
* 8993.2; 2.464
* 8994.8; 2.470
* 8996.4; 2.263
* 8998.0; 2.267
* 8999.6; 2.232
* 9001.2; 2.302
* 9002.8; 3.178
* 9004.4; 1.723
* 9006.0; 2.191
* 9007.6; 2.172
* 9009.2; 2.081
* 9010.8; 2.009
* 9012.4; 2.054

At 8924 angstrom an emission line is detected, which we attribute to Mg II 2798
